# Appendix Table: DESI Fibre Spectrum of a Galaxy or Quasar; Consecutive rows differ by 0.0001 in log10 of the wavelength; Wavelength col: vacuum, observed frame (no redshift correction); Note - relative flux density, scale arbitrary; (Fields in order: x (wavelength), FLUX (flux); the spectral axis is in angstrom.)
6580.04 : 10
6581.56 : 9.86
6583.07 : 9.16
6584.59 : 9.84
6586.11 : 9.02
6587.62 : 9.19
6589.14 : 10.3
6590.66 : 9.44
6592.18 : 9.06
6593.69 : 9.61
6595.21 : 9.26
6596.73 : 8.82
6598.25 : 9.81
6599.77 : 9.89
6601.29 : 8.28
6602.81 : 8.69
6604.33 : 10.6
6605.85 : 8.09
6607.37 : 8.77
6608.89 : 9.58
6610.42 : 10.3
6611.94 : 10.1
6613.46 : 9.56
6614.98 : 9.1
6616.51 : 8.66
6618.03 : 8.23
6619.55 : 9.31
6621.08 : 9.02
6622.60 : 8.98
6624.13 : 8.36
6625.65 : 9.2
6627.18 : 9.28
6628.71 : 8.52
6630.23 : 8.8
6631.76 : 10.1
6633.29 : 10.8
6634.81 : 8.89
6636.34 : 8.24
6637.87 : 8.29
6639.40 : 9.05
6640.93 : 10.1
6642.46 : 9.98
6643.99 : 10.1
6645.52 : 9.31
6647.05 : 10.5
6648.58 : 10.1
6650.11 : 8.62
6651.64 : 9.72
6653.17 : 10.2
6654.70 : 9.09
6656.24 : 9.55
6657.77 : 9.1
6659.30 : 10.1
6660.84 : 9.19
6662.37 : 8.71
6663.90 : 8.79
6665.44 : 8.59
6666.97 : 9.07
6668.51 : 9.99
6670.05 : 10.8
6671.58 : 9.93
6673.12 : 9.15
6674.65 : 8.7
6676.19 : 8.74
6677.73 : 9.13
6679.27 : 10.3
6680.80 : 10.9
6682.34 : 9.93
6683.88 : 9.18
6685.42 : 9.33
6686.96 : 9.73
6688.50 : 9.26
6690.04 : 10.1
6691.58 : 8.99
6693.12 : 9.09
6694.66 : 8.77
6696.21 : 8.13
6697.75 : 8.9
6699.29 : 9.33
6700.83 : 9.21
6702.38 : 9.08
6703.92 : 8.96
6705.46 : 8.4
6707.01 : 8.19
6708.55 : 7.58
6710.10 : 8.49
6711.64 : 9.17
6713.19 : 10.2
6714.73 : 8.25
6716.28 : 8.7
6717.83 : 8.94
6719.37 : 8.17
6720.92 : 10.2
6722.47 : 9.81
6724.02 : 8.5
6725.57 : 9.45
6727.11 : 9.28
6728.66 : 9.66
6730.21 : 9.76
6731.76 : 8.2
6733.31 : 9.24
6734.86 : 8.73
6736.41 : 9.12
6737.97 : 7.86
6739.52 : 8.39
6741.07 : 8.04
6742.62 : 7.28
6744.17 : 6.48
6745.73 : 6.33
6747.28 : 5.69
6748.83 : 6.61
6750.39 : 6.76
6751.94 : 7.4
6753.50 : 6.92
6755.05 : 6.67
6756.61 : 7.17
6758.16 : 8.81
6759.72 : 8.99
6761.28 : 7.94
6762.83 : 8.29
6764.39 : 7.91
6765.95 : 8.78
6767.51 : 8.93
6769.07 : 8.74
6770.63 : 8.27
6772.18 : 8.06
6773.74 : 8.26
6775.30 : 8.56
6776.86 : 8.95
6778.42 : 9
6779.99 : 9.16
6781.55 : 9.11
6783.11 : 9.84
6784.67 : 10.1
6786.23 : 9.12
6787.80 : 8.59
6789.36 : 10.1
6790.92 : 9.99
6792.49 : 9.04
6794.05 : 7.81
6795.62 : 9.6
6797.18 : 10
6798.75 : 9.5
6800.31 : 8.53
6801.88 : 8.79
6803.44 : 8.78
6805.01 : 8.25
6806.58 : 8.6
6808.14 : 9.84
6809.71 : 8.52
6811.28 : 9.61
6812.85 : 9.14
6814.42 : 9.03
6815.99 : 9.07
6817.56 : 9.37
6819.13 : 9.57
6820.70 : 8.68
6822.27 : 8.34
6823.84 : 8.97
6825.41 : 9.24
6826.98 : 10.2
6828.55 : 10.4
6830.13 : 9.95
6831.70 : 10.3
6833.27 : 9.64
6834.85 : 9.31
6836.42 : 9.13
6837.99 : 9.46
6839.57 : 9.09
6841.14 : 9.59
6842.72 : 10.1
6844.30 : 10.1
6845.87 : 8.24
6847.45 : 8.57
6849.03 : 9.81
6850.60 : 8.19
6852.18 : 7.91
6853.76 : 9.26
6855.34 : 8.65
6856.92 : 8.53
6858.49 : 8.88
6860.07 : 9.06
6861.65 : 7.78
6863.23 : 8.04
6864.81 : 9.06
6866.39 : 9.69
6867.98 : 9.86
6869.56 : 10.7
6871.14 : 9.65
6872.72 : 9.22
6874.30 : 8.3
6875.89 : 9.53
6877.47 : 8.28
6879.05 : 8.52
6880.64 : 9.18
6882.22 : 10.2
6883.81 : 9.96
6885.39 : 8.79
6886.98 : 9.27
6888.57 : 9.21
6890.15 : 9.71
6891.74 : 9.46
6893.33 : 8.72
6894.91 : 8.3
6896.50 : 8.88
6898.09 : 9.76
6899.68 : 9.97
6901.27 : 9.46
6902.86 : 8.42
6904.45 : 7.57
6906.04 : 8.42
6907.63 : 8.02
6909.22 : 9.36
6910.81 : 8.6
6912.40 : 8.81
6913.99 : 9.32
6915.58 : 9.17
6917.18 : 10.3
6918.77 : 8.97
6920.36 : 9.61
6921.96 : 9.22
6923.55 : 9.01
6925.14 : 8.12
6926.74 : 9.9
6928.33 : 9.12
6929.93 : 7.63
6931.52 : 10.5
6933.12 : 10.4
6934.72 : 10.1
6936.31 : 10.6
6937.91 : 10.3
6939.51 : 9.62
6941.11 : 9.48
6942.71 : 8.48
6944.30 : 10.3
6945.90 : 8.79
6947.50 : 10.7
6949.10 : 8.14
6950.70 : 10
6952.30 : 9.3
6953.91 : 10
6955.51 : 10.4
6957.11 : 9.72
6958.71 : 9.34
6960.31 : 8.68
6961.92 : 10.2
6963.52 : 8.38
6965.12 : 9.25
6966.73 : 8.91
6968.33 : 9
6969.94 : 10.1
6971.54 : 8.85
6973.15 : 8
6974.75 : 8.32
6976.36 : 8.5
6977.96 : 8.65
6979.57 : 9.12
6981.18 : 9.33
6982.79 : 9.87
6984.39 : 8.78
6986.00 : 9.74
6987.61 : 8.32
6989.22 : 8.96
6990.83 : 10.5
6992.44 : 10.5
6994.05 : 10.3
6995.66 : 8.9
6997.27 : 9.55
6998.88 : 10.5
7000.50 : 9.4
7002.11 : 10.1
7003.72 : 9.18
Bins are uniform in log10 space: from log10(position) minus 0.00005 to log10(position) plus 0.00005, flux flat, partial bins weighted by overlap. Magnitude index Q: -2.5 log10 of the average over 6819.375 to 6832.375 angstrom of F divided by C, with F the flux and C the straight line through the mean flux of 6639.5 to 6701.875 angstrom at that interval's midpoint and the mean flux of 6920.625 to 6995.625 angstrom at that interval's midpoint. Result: -0.011 mag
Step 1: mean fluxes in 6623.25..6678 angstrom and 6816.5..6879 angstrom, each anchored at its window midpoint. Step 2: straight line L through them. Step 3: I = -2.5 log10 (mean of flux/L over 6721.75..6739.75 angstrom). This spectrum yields 0.03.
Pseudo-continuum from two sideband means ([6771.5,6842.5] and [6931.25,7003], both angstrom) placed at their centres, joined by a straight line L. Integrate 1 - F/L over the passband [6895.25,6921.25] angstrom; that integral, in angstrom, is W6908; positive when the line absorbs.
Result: 0.98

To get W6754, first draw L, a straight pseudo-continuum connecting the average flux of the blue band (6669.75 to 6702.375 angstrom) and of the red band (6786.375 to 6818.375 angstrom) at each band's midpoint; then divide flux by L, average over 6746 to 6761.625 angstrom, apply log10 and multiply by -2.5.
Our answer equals 0.26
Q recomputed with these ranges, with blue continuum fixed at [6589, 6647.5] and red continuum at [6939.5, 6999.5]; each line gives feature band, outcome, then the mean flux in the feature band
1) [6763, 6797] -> 0.04 mag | 8.95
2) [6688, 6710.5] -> 0.06 mag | 8.83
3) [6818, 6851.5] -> -0.01 mag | 9.37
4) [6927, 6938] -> -0.05 mag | 9.78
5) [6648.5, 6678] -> -0.01 mag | 9.35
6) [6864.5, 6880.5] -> 0.01 mag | 9.28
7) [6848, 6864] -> 0.09 mag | 8.61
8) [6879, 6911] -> 0.03 mag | 9.05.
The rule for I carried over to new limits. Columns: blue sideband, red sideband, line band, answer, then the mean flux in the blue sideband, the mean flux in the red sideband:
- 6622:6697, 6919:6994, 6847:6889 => 0.039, 9.38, 9.37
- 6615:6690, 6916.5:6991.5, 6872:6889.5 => 0.025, 9.37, 9.35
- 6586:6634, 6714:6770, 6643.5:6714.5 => -0.070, 9.27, 8.22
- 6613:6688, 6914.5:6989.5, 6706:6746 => 0.086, 9.37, 9.33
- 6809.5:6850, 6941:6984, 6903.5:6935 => 0.023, 9.37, 9.25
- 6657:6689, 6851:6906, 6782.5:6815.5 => 0.003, 9.46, 9.04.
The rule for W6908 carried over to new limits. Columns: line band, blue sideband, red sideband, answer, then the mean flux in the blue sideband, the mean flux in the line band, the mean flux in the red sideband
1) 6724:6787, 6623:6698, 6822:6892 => 6.8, 9.38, 8.3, 9.23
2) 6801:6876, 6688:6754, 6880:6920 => -2.2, 8.5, 9.16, 9.12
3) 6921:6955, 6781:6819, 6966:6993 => -1.4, 9.19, 9.52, 9.13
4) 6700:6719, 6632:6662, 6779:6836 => 1.4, 9.52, 8.75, 9.28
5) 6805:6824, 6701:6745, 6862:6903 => 0.0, 8.72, 9.03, 9.23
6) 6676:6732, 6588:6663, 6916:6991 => 1.1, 9.33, 9.15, 9.34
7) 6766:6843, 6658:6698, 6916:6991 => 1.4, 9.37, 9.18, 9.34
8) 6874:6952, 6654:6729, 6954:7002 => 0.5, 9.2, 9.24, 9.34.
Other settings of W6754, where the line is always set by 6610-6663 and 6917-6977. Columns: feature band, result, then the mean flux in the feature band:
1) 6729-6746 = 0.140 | 8.22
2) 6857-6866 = 0.089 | 8.62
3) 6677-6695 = -0.027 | 9.58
